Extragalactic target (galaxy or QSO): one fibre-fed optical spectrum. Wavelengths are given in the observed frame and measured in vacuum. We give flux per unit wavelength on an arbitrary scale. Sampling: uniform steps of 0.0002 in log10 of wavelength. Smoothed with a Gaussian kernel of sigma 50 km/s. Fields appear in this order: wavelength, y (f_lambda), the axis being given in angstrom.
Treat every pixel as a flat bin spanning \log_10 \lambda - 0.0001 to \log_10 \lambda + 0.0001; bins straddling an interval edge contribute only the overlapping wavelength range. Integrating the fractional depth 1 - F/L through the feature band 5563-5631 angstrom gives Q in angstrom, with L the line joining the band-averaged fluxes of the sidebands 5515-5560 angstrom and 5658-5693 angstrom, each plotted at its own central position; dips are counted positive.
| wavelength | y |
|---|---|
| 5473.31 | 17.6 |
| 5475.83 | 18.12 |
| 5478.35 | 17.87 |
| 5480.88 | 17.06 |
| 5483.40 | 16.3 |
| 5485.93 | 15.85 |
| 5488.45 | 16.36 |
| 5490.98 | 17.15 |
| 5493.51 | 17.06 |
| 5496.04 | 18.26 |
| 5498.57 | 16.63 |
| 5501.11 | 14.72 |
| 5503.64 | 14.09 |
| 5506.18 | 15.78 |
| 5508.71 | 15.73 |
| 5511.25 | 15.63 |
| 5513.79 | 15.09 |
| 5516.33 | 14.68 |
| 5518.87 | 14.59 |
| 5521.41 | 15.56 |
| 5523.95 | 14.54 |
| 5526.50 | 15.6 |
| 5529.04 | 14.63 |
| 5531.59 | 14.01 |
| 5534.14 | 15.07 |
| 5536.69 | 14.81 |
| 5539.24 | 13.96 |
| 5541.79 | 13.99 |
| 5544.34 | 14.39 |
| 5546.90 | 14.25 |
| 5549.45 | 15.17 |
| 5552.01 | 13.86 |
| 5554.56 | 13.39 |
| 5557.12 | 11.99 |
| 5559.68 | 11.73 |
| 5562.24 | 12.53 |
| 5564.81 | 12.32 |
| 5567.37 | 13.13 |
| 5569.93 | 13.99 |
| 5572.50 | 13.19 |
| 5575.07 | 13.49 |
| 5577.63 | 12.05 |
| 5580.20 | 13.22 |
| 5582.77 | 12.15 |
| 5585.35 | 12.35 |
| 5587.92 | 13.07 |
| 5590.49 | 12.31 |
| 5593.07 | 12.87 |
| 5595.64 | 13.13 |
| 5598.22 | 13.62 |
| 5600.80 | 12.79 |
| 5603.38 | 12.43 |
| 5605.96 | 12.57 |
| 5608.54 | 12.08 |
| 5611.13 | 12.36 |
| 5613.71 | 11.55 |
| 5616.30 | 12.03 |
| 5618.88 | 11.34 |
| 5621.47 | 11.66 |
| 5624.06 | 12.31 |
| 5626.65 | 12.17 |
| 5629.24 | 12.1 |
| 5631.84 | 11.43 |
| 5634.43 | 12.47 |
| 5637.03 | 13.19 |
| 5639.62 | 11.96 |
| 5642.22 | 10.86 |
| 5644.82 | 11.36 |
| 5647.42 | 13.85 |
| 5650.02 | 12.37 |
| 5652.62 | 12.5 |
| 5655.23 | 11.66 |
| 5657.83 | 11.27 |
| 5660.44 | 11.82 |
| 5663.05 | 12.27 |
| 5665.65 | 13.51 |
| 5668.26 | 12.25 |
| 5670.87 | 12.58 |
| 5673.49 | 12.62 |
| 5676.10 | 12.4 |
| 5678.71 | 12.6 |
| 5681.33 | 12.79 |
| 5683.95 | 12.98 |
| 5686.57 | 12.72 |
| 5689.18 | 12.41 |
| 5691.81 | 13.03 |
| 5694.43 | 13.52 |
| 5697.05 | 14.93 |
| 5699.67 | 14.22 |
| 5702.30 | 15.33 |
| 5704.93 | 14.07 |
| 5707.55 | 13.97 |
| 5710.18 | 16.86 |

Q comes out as 5.1 angstrom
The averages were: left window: 14.3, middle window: 12.5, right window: 12.6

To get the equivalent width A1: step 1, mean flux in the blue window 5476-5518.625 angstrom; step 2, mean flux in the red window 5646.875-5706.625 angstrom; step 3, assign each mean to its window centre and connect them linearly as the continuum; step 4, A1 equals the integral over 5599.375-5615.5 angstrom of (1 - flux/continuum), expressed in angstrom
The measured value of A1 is 2.14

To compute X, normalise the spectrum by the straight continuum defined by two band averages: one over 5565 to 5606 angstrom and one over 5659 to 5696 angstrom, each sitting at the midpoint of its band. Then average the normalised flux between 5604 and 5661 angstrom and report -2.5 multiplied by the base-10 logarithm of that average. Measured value 0.06 mag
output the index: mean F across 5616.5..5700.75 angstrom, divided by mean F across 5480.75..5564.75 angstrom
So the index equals 0.84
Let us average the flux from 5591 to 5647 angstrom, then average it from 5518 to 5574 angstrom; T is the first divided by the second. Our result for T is 0.88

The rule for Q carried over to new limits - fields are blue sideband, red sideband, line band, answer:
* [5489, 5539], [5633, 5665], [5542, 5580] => 2.7 angstrom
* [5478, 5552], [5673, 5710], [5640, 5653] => 1.7 angstrom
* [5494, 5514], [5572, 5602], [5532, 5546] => 0.2 angstrom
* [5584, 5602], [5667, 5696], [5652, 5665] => 0.8 angstrom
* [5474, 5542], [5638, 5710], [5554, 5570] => 2.4 angstrom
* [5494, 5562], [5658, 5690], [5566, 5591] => 1.9 angstrom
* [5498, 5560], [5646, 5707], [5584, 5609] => 2.0 angstrom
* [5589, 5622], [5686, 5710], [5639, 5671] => 2.6 angstrom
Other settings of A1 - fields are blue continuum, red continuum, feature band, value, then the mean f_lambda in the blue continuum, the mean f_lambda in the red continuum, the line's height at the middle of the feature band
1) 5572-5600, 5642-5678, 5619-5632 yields 0.65 angstrom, 12.8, 12.3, 12.5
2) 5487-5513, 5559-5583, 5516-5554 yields -0.24 angstrom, 16.1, 12.8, 14.5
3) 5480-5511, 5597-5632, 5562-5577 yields 0.67 angstrom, 16.2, 12.2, 13.7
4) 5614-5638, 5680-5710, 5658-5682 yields 1.21 angstrom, 12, 13.8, 13.1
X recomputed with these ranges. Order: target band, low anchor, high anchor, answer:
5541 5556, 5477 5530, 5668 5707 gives 0.080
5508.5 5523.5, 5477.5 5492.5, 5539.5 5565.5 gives 0.005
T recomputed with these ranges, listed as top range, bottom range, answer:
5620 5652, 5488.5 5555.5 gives 0.80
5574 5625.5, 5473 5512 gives 0.76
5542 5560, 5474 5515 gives 0.83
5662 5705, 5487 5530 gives 0.84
